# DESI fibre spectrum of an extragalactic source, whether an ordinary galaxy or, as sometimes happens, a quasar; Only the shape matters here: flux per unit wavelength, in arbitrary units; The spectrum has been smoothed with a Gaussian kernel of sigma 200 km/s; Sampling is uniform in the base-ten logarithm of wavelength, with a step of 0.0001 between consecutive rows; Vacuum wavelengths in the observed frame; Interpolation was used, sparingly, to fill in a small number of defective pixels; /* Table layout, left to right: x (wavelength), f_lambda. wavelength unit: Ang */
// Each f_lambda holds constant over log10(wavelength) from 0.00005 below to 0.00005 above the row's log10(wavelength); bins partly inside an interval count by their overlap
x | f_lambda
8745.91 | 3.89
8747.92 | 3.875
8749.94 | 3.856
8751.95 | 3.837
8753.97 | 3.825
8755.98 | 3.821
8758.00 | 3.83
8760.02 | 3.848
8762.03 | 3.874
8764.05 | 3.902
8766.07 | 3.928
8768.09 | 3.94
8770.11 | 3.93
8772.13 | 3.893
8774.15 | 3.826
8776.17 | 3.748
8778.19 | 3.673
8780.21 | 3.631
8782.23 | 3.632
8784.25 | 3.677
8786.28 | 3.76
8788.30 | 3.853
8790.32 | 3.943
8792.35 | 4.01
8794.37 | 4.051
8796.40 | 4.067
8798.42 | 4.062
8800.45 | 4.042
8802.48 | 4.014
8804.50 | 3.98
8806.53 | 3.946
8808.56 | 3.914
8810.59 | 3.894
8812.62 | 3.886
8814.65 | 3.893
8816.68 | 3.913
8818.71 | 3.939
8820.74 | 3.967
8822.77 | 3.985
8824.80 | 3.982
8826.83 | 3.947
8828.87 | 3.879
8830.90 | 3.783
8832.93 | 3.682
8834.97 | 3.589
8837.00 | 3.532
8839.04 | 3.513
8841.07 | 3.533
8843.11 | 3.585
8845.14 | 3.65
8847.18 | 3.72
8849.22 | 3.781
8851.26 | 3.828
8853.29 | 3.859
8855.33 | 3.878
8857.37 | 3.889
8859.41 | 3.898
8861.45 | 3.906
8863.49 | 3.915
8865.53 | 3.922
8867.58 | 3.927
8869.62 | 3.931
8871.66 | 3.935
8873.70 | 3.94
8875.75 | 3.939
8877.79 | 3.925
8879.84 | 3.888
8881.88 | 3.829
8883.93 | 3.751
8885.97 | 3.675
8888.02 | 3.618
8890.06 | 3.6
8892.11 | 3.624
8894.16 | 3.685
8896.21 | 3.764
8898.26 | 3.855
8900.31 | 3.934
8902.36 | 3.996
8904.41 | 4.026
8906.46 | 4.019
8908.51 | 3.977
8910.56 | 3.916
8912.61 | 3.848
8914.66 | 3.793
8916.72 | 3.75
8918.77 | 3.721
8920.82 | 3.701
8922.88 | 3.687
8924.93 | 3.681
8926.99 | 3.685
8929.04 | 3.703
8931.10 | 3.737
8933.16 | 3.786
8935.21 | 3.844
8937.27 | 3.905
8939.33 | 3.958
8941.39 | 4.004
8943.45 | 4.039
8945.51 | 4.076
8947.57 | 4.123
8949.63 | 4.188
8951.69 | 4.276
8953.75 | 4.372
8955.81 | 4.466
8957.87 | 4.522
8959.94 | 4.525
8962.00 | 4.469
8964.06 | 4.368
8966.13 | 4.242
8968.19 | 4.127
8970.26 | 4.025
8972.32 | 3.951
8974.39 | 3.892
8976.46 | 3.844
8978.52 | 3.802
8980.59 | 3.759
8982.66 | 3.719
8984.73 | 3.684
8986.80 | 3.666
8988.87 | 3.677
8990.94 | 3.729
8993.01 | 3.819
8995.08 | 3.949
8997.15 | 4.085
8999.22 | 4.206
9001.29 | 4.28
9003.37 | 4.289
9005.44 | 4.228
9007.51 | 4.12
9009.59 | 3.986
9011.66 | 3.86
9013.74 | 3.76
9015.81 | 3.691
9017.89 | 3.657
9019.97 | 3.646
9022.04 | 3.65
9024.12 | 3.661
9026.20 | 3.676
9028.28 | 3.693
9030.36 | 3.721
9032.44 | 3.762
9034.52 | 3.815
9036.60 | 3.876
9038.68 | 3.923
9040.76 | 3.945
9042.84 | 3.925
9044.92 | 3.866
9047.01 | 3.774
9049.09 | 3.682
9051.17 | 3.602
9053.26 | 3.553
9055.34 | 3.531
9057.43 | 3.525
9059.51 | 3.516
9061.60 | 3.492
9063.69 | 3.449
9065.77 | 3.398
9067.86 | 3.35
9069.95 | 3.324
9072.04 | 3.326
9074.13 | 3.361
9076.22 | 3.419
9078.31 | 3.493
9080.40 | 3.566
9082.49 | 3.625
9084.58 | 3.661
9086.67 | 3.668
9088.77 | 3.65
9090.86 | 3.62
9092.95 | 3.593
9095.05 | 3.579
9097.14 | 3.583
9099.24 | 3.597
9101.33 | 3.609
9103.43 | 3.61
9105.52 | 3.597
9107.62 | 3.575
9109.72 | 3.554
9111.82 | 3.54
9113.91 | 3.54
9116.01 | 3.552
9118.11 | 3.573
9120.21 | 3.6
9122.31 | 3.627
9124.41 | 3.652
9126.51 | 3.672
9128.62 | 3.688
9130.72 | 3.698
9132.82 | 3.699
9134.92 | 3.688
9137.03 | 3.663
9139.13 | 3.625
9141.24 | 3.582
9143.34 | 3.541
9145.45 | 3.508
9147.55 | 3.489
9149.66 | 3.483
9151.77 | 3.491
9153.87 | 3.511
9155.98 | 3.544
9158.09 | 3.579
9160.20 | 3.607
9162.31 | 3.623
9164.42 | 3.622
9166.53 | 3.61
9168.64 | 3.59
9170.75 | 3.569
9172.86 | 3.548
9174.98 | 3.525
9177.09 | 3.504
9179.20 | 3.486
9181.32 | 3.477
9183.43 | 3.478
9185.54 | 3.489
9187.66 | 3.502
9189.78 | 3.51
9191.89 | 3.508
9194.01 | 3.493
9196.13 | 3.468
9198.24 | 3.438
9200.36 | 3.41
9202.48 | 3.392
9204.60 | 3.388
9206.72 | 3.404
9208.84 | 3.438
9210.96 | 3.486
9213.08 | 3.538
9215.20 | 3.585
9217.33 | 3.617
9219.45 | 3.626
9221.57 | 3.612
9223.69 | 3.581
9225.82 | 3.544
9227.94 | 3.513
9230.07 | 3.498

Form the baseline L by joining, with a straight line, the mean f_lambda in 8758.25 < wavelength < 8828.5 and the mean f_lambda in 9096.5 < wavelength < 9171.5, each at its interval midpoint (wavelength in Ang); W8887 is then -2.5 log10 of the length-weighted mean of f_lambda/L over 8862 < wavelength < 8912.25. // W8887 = -0.01 mag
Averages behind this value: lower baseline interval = 3.9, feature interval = 3.86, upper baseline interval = 3.59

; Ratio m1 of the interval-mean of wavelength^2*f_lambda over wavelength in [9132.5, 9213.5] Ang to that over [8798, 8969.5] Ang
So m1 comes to 0.96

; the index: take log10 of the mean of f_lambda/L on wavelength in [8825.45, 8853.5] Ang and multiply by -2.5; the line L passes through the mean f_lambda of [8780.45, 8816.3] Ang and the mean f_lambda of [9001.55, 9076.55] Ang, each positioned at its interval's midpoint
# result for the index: 0.05 mag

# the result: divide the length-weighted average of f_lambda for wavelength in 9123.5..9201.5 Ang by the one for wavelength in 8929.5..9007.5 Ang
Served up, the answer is 0.9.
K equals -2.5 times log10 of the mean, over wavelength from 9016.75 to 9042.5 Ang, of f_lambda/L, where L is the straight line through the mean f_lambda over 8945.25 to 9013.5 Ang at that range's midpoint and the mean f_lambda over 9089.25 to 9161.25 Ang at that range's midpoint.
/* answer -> 0.04 mag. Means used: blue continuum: 4.07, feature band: 3.76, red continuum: 3.59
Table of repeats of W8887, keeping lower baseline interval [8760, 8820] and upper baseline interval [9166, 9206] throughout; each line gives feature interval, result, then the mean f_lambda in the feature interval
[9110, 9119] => 0.00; 3.55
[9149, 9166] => -0.01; 3.56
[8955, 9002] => -0.09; 4.03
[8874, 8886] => -0.02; 3.85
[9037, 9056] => -0.04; 3.77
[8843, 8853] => 0.03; 3.74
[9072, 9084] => 0.04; 3.48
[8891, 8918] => -0.02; 3.86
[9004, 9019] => -0.07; 3.91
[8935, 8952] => -0.09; 4.04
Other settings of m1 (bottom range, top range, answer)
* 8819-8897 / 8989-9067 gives 1.04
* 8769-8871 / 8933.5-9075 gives 1.05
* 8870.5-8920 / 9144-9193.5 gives 0.98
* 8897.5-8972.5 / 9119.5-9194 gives 0.93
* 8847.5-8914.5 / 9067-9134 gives 0.97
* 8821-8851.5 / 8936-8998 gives 1.11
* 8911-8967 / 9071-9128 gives 0.92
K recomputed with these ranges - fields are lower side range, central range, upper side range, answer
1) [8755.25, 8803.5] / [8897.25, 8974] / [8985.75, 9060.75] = -0.048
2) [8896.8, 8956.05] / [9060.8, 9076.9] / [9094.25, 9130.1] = 0.089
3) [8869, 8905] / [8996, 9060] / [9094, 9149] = -0.039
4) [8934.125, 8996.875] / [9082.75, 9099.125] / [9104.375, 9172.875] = 0.027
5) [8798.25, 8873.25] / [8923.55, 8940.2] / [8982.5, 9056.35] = 0.015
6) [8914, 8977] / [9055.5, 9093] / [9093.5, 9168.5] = 0.066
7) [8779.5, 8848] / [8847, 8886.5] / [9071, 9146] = -0.022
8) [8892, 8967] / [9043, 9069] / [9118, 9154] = 0.053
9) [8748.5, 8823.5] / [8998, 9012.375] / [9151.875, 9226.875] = -0.127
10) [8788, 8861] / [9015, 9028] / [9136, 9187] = 0.004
